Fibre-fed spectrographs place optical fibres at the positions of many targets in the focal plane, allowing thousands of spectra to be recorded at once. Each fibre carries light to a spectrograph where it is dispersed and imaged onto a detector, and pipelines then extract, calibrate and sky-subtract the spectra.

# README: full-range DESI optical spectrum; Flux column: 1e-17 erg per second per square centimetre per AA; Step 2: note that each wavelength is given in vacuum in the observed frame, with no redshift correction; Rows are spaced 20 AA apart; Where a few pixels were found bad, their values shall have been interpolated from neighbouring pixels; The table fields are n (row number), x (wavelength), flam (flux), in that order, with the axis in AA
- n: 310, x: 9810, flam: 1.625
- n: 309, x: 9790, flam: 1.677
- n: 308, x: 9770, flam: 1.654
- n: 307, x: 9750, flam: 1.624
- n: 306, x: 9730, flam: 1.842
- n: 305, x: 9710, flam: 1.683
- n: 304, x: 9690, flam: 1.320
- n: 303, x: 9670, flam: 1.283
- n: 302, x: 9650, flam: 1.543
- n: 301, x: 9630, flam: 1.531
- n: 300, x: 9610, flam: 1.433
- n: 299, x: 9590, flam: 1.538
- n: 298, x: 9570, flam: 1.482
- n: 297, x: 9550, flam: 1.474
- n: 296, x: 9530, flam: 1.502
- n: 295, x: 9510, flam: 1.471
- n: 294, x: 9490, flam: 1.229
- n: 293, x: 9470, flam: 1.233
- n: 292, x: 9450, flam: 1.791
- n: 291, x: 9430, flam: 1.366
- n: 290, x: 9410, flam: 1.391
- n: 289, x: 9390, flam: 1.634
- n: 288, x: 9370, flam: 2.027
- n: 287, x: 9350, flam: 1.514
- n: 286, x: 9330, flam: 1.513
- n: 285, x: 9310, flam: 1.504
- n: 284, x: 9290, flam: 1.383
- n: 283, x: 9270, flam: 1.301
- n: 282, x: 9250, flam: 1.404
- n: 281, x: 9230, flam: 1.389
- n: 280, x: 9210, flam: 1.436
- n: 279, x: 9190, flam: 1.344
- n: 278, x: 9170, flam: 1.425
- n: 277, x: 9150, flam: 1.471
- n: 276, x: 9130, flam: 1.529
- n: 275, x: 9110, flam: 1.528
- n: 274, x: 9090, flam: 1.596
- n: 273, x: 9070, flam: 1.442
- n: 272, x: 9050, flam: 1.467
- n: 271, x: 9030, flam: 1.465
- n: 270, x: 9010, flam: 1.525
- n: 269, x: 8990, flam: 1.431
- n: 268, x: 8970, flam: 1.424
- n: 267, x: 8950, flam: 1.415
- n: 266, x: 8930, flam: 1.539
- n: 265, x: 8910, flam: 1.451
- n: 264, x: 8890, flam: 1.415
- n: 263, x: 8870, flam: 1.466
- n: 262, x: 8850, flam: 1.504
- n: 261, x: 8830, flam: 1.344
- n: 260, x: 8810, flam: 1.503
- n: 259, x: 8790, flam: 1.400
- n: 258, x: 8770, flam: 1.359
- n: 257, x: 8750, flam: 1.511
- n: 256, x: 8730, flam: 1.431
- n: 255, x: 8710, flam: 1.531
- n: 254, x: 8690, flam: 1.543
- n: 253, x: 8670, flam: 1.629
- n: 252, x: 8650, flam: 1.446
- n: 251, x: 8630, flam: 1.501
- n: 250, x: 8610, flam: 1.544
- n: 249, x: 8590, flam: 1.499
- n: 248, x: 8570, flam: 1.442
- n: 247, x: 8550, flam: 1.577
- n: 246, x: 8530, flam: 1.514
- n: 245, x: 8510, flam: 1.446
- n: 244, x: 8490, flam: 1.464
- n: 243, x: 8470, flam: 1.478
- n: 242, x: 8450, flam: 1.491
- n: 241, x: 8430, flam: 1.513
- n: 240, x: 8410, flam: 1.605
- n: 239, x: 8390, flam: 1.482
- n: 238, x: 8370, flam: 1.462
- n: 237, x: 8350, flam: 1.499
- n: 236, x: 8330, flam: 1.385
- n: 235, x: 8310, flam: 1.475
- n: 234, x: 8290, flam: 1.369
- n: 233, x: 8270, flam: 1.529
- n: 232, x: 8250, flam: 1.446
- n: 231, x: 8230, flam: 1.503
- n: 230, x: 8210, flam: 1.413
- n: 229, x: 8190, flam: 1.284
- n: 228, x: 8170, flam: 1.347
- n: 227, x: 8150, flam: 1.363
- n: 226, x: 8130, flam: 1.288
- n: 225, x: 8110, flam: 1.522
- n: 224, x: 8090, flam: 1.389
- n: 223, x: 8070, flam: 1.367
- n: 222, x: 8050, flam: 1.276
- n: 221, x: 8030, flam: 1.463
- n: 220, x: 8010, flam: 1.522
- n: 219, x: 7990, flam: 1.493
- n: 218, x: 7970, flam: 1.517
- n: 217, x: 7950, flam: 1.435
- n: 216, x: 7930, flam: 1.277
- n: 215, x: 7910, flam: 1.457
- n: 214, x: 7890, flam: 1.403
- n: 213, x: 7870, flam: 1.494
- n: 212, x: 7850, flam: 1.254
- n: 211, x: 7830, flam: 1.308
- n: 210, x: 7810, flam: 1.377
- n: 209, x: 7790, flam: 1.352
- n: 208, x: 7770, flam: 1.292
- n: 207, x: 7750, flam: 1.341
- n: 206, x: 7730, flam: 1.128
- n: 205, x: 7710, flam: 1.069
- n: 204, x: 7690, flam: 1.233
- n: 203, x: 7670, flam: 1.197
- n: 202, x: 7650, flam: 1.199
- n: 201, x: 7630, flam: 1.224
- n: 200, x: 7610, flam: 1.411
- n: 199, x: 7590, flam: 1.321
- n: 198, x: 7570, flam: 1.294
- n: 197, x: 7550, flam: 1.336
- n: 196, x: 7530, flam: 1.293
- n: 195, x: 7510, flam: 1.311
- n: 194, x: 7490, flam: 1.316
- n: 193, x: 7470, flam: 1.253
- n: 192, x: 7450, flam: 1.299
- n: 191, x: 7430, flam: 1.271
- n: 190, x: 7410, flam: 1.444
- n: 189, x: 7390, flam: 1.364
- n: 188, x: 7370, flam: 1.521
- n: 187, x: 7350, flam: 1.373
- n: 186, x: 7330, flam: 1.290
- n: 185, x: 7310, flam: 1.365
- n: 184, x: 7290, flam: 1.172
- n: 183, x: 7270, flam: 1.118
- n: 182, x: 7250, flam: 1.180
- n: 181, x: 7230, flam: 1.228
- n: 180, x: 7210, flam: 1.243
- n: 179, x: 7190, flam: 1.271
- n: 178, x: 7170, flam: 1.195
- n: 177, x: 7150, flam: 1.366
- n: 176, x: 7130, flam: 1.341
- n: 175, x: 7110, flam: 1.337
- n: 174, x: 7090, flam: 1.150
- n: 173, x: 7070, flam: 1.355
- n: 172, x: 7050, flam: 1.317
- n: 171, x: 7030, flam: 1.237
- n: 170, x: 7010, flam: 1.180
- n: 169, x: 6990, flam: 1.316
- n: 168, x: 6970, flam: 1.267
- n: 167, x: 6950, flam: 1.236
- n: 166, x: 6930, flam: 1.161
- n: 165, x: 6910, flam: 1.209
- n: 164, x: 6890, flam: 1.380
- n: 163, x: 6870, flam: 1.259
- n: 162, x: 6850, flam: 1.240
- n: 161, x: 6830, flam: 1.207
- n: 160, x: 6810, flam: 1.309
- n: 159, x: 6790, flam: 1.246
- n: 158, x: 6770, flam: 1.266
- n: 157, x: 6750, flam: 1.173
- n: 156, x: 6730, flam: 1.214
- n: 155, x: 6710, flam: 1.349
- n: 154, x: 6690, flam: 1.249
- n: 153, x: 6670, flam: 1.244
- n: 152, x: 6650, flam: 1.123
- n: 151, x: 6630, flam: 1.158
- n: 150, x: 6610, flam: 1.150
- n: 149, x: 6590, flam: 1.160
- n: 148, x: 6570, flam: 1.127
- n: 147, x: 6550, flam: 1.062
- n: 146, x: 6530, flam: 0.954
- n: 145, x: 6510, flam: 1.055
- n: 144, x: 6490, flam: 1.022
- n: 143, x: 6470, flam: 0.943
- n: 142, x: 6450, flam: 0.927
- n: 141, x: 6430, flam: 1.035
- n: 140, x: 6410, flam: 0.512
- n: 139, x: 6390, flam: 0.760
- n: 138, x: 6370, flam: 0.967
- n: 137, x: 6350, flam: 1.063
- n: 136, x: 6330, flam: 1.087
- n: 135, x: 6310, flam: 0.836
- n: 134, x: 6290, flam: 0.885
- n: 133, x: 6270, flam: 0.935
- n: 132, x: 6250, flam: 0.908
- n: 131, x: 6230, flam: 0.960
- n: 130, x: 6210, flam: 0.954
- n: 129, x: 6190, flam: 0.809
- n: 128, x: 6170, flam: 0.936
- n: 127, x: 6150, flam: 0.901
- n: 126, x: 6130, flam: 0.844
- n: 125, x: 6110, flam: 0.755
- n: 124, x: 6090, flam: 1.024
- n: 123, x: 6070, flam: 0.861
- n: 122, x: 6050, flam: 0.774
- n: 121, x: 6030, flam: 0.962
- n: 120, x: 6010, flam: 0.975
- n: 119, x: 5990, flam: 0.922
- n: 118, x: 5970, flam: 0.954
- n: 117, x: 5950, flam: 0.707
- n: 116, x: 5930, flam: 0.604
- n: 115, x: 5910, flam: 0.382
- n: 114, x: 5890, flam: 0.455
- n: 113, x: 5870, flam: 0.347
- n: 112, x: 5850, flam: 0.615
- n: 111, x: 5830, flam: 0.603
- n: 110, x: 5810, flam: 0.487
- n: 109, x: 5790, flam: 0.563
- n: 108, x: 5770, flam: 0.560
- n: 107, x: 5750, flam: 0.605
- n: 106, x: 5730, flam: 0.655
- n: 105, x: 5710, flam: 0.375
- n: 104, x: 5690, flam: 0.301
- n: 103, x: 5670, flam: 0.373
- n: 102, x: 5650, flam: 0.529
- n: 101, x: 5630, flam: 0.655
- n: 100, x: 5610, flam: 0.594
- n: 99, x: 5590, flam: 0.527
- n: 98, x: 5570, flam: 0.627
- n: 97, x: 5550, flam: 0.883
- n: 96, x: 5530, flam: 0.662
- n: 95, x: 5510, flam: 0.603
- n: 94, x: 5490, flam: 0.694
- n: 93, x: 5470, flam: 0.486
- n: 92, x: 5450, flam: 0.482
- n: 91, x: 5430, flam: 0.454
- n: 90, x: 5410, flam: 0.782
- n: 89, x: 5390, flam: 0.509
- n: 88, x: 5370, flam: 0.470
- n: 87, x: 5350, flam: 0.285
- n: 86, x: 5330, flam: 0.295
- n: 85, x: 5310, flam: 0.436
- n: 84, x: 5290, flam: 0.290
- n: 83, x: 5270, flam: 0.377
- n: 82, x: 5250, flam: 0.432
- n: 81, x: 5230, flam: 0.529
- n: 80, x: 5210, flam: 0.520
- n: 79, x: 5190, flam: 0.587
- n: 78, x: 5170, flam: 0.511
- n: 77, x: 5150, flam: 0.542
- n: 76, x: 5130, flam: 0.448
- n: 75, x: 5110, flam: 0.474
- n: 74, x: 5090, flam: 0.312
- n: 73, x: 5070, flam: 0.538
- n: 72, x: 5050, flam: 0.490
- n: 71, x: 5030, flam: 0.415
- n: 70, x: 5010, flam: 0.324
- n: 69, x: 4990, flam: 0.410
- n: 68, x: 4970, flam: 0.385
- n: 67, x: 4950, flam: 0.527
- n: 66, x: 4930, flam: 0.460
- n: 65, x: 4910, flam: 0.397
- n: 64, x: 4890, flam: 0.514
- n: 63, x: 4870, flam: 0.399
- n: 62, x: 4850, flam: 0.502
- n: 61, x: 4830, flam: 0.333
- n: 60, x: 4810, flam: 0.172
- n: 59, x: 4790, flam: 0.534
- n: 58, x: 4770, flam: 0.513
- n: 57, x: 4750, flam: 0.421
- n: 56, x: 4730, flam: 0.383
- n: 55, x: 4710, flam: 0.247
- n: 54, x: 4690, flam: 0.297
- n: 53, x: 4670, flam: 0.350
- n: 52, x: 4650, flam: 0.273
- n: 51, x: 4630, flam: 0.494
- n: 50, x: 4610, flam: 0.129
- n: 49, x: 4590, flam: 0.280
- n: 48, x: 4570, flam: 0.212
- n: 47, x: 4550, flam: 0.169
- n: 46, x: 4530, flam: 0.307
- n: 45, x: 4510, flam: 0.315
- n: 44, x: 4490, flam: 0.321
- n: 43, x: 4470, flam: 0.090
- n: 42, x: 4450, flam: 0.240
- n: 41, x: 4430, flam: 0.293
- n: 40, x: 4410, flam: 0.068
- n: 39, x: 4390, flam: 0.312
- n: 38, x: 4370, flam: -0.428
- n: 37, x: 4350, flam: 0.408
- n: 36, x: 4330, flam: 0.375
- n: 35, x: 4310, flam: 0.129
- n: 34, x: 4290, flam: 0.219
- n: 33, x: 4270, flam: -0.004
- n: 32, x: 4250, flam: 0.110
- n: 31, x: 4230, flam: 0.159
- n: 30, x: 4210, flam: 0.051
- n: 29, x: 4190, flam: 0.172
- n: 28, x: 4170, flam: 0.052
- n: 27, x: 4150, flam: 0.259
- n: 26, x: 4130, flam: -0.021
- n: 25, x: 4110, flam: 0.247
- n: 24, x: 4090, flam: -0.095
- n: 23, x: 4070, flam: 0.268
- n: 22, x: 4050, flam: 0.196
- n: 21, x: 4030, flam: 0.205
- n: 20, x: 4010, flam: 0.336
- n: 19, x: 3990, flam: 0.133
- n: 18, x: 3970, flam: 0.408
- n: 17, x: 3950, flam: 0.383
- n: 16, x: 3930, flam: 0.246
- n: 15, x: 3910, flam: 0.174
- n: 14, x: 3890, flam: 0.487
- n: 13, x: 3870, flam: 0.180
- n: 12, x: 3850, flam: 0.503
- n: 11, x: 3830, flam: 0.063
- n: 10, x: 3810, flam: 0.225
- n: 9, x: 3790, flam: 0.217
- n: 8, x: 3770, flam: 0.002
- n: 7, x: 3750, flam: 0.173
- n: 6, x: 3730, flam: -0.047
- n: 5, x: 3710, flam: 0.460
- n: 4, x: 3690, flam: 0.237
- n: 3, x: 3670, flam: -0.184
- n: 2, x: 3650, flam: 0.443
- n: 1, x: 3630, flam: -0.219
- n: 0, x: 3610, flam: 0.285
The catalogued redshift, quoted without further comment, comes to 0.489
